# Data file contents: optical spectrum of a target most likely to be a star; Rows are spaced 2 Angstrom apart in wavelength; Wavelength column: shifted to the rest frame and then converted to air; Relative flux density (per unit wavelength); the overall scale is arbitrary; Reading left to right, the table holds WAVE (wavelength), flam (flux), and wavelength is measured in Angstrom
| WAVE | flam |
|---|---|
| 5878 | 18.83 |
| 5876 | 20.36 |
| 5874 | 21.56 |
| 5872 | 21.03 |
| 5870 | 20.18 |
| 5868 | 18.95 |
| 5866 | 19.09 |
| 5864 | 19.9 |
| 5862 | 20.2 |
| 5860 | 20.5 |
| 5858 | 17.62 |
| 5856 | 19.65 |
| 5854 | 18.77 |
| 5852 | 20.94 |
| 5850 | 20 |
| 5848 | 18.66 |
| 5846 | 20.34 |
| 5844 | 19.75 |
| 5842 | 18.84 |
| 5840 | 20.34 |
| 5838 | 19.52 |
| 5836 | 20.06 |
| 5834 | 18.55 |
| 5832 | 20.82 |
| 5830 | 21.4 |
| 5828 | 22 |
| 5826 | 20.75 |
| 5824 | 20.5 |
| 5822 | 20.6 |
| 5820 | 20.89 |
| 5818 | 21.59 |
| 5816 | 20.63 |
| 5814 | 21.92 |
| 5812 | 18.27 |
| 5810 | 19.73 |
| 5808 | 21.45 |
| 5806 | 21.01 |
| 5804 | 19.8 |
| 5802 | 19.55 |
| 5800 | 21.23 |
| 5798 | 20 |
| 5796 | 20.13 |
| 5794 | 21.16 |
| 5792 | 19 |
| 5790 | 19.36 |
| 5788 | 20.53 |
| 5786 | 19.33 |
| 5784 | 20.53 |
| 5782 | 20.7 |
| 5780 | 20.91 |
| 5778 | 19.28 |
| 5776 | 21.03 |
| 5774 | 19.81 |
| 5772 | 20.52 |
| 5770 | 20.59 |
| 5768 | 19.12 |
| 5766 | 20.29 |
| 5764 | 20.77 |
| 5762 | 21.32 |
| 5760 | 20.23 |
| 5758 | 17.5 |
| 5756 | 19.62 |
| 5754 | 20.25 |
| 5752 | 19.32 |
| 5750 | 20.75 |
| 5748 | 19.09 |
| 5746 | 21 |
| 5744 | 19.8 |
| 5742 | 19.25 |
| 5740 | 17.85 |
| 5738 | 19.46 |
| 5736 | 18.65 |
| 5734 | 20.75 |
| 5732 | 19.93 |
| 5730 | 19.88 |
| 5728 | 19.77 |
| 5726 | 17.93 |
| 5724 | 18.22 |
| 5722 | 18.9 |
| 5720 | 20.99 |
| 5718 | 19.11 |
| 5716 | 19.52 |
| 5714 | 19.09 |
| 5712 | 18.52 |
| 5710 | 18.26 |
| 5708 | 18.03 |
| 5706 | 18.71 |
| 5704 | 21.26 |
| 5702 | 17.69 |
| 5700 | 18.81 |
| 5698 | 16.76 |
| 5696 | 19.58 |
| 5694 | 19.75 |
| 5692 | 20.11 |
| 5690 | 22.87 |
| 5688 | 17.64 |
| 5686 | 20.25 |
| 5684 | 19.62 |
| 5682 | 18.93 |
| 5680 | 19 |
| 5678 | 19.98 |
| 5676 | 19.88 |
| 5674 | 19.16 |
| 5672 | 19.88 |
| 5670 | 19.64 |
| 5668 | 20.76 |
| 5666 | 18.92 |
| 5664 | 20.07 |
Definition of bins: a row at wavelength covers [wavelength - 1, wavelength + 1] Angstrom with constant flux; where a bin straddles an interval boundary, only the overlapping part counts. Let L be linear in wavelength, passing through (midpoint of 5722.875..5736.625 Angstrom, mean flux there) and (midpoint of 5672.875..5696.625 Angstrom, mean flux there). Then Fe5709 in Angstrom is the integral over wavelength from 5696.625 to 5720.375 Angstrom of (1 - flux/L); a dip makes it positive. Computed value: 0.8 Angstrom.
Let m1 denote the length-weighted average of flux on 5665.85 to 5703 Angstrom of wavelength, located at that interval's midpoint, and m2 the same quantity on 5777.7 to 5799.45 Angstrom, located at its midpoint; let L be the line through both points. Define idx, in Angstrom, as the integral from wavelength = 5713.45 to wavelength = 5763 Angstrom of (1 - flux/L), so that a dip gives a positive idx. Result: 0.7 Angstrom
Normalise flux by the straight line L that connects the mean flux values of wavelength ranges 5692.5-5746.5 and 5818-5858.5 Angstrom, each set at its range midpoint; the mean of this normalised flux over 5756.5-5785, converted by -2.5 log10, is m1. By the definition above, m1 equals -0.03 mag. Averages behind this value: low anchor 19.2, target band 20.2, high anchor 20.1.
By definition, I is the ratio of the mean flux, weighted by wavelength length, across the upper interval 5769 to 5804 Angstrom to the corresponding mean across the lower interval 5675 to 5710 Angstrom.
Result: 1.05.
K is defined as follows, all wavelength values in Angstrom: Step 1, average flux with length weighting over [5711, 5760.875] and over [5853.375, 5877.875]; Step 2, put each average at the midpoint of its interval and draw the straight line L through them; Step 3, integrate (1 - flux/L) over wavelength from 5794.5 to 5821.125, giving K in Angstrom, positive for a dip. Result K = -1.2 Angstrom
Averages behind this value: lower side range 19.4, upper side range 19.8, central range 20.5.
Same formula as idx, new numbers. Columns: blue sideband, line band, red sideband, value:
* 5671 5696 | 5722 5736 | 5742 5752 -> 0.4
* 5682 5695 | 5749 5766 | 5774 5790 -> 0.1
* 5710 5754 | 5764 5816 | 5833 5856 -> -1.9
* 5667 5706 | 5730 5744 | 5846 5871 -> 0.1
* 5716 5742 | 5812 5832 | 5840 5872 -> -1.5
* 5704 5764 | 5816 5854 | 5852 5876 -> -1.0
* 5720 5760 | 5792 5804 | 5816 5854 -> -0.2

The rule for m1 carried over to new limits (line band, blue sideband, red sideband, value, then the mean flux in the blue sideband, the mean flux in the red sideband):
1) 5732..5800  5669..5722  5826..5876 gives -0.02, 19.3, 20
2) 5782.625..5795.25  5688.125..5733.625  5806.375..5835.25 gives 0.01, 19.2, 20.7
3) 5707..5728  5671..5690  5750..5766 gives 0.05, 19.6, 19.9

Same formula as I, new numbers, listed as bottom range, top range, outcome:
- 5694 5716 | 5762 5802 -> 1.08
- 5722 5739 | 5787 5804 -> 1.04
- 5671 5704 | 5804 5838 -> 1.06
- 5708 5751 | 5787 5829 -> 1.06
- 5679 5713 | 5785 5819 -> 1.06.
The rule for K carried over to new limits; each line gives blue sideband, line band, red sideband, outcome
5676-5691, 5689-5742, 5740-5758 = 1.2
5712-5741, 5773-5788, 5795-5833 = -0.1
